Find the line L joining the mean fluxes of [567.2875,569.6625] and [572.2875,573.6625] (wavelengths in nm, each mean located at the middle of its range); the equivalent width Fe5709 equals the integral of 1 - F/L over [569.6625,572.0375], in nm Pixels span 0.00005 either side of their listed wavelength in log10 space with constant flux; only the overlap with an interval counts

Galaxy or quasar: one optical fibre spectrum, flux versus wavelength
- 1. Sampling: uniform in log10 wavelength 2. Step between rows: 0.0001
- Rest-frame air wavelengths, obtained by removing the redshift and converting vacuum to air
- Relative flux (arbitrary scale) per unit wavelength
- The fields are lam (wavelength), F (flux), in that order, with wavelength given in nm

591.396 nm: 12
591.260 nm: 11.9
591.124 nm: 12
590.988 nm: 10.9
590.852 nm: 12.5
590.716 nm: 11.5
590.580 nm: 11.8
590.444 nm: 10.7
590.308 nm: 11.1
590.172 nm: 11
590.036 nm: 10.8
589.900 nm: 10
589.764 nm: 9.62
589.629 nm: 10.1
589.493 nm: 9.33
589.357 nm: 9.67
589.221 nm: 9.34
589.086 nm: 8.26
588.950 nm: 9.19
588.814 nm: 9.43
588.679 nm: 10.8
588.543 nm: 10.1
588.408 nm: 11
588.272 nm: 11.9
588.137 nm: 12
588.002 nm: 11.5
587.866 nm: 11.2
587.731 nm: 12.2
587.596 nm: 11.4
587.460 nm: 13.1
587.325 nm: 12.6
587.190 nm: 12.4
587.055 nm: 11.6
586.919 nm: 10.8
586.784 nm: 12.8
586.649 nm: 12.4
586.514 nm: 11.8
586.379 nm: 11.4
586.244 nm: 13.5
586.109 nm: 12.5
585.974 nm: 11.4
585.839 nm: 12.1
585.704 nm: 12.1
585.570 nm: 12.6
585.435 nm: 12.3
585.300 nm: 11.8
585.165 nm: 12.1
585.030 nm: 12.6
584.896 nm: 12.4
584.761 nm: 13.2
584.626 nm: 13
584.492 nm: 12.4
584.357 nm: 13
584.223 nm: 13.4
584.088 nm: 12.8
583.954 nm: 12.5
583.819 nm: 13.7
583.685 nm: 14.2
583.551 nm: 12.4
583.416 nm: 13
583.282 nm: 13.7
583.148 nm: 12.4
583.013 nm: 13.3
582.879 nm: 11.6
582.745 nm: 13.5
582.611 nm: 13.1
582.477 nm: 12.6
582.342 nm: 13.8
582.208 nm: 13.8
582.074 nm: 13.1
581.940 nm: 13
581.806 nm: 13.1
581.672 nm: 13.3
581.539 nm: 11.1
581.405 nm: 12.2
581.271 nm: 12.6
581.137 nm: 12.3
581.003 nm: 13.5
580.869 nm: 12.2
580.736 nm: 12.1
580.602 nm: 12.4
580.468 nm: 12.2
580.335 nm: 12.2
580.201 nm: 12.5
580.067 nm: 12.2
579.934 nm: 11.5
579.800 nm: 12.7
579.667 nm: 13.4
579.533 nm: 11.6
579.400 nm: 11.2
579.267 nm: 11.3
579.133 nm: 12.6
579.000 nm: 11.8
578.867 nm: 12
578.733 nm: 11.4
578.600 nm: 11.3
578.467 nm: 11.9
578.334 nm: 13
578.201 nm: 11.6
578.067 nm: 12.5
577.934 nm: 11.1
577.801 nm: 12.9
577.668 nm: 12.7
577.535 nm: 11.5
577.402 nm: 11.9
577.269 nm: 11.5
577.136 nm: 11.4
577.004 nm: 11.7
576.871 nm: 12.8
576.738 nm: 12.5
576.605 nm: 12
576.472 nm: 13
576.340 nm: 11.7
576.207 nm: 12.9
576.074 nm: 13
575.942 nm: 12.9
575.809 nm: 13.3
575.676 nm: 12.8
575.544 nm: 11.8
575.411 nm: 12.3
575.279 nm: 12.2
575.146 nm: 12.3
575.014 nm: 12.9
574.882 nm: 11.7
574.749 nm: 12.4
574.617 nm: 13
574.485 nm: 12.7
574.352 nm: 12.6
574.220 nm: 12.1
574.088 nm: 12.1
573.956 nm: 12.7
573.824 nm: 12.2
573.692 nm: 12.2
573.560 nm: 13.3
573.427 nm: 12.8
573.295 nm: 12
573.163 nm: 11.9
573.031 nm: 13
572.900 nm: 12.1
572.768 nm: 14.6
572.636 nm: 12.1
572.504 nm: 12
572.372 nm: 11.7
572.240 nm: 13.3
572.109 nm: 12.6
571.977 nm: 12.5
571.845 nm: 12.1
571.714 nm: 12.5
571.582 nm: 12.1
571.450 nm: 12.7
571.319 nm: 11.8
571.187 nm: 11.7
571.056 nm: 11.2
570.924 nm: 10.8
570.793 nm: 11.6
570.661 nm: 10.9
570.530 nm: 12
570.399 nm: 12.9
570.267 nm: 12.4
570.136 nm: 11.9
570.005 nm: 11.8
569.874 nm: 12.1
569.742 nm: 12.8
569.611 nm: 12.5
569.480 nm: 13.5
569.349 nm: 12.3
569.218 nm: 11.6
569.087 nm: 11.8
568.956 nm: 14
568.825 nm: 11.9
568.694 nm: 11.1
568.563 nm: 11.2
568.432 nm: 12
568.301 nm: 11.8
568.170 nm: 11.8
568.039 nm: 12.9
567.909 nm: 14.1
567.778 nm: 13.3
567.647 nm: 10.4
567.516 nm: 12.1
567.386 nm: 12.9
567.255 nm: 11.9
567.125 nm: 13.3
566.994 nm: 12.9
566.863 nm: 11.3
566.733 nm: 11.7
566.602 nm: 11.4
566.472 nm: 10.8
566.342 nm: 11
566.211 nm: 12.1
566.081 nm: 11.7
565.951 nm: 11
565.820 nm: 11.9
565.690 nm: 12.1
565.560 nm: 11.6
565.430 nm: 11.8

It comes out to 0.08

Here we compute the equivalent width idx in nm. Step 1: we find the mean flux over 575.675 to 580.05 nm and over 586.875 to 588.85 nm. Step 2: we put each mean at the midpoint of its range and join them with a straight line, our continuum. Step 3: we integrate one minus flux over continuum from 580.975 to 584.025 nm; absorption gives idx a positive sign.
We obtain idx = -0.28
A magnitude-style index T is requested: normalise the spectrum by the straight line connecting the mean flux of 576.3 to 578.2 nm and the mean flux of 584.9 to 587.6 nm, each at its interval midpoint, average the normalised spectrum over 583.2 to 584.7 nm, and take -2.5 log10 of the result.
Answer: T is -0.08 mag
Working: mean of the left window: 12.1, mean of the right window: 12.2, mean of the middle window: 13.1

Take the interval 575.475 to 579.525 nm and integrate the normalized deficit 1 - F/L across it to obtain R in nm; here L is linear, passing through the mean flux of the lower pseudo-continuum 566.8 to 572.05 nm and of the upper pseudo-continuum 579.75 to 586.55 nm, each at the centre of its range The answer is 0.102 nm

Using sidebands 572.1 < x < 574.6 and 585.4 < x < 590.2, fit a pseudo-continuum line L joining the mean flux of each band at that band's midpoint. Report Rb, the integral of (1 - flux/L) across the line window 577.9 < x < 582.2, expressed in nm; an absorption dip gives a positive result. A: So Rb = -0.12 nm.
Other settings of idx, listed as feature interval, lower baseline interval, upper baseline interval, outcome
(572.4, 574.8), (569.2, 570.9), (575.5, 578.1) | -0.06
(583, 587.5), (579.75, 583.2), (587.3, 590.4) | -0.36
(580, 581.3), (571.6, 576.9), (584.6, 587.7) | -0.01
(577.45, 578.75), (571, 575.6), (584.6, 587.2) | 0.03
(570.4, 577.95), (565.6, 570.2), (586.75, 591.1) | -0.36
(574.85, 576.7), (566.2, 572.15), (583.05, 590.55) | -0.09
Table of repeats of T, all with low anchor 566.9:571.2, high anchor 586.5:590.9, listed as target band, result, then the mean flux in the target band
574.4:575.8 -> -0.06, 12.4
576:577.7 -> -0.04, 12.2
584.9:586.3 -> -0.10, 12.3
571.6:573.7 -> -0.05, 12.5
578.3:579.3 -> -0.03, 11.9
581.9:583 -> -0.15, 13.1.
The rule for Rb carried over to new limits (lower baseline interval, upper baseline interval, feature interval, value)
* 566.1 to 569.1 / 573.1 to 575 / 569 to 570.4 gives -0.02 nm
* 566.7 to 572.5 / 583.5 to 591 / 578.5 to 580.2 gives -0.01 nm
